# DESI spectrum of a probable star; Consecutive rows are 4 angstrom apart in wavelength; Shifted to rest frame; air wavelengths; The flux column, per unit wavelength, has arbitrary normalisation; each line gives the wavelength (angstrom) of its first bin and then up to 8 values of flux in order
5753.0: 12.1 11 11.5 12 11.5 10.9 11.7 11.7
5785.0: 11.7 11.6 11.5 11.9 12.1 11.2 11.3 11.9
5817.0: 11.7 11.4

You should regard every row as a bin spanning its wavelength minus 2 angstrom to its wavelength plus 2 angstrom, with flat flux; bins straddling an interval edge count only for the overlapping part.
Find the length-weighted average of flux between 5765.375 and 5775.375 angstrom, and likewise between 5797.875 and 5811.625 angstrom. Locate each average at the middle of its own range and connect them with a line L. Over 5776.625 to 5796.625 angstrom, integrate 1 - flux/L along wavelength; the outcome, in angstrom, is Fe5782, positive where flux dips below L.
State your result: -0.3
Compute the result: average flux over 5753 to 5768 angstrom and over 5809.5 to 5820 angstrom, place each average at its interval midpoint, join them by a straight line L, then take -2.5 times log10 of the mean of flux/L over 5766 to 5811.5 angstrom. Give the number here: 0.01 mag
